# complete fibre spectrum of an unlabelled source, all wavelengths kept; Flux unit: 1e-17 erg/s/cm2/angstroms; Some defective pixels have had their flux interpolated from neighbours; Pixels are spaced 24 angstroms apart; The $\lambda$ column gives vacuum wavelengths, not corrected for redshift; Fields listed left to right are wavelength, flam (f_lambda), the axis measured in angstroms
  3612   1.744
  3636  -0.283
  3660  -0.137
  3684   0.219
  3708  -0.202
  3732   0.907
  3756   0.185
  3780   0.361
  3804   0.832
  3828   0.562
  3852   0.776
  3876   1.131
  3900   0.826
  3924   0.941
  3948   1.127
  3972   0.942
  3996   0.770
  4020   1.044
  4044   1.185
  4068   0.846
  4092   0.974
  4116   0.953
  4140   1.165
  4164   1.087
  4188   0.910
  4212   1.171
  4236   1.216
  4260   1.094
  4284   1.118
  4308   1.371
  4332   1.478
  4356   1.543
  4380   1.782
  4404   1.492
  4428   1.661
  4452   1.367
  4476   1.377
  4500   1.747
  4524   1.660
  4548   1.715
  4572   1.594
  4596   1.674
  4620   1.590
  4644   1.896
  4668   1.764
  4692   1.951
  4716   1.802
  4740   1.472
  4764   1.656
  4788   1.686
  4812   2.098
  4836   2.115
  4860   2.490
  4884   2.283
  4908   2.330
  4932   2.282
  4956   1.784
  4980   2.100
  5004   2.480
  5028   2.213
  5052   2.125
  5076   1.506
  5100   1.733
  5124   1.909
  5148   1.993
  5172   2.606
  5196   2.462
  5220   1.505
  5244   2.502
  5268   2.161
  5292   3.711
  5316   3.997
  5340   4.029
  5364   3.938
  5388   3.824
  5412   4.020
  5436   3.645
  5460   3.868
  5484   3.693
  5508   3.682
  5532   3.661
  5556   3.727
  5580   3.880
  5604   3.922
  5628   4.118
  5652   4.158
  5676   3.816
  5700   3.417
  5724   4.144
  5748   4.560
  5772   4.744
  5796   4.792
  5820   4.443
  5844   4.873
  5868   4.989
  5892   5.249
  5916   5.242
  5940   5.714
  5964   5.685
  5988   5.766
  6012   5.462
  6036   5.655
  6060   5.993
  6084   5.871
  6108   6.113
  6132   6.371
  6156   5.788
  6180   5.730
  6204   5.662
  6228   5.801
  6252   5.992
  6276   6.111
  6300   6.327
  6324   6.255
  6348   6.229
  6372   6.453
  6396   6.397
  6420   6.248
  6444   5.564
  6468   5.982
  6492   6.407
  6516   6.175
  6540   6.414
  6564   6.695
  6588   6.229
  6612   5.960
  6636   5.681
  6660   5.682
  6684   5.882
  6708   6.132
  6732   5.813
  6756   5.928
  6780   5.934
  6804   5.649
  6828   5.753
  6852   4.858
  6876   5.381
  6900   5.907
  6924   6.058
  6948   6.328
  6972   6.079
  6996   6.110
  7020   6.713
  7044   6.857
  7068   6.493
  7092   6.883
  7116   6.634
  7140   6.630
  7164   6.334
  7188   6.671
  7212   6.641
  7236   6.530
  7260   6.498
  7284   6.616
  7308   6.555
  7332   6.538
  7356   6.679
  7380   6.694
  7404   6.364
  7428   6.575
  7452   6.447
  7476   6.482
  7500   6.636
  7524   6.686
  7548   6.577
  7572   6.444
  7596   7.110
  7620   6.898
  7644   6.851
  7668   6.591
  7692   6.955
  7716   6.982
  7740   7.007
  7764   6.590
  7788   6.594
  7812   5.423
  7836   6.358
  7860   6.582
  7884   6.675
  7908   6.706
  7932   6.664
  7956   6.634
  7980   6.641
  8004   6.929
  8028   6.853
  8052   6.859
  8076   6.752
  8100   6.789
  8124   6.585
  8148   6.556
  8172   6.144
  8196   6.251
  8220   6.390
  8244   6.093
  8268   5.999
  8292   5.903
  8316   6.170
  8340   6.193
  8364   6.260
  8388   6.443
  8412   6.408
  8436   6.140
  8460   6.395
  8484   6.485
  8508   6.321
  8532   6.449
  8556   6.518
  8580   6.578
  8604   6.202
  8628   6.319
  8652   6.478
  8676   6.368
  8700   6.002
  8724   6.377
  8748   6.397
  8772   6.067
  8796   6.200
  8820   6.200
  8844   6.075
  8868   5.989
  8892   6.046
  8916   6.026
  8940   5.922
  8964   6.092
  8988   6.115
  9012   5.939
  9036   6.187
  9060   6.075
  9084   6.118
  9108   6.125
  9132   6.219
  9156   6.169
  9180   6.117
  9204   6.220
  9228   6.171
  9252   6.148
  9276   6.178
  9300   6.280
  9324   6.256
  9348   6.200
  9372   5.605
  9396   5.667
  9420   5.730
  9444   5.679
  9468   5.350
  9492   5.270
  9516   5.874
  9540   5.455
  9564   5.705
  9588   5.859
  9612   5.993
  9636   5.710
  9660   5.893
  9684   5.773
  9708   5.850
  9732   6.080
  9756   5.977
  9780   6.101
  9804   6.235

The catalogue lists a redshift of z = 0.325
